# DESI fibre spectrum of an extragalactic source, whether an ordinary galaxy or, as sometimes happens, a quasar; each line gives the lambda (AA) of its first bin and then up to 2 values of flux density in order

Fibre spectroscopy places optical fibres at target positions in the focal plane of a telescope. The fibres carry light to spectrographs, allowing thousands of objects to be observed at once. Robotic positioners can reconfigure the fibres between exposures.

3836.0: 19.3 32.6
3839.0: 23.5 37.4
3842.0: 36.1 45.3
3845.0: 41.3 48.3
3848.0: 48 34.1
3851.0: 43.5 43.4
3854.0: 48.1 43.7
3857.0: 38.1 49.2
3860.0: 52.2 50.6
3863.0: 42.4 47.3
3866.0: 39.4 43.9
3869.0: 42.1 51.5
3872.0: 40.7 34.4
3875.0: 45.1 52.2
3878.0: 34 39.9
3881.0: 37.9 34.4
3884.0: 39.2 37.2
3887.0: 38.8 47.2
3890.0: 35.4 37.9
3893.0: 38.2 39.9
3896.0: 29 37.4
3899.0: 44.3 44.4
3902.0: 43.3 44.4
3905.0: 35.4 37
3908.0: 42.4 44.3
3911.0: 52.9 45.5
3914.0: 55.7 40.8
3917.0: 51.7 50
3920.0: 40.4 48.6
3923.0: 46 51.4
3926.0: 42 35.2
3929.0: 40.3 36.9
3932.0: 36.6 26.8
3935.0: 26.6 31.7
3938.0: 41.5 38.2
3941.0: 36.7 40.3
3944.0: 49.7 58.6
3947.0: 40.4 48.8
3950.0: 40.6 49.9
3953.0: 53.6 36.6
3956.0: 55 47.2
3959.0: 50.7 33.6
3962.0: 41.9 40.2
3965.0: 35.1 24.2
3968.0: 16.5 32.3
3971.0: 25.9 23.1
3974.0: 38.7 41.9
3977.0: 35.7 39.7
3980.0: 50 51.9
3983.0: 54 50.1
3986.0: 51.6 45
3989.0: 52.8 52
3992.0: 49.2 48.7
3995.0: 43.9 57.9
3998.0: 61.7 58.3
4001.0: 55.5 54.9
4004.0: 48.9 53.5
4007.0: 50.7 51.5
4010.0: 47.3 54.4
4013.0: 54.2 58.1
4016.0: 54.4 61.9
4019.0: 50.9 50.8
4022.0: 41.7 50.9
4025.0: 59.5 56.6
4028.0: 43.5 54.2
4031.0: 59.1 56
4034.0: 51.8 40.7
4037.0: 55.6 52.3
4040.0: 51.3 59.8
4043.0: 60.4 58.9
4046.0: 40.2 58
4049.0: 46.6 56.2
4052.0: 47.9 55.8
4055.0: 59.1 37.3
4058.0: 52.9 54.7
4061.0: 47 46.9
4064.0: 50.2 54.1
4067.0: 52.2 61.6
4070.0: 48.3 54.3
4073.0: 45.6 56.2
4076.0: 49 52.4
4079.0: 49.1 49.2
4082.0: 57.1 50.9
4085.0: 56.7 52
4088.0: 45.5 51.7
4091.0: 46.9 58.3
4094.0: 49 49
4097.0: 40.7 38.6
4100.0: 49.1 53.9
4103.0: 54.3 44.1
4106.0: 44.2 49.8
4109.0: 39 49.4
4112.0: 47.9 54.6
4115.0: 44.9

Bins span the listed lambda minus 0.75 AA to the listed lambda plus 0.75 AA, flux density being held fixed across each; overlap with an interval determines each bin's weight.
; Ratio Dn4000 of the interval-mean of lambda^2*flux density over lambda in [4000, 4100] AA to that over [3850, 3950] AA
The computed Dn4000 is 1.3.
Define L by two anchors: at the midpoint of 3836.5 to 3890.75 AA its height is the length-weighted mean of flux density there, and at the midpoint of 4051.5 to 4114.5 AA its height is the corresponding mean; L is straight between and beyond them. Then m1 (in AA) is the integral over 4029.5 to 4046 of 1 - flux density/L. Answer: -1.89 AA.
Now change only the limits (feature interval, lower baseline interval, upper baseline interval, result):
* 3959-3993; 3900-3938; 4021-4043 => 5.0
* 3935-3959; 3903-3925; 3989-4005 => 2.2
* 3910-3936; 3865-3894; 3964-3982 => -3.4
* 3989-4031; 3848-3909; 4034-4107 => -4.3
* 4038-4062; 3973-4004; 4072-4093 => -0.8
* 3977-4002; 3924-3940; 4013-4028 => -1.8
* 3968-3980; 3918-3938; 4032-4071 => 2.8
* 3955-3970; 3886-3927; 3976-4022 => 3.2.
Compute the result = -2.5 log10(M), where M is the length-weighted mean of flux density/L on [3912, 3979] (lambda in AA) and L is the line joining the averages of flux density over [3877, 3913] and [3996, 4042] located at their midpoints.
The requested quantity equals 0.12 mag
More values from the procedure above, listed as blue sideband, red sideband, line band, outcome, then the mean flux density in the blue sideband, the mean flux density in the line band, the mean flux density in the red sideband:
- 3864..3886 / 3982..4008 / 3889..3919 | 0.038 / 41.3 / 42.5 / 52.3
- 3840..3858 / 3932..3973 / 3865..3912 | 0.005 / 42.4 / 40.8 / 38.8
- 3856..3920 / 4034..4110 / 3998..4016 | -0.128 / 42.5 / 53.8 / 50.7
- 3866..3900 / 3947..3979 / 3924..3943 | 0.061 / 40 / 37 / 38.7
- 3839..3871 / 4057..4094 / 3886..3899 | 0.172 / 43.5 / 38.3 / 51.6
